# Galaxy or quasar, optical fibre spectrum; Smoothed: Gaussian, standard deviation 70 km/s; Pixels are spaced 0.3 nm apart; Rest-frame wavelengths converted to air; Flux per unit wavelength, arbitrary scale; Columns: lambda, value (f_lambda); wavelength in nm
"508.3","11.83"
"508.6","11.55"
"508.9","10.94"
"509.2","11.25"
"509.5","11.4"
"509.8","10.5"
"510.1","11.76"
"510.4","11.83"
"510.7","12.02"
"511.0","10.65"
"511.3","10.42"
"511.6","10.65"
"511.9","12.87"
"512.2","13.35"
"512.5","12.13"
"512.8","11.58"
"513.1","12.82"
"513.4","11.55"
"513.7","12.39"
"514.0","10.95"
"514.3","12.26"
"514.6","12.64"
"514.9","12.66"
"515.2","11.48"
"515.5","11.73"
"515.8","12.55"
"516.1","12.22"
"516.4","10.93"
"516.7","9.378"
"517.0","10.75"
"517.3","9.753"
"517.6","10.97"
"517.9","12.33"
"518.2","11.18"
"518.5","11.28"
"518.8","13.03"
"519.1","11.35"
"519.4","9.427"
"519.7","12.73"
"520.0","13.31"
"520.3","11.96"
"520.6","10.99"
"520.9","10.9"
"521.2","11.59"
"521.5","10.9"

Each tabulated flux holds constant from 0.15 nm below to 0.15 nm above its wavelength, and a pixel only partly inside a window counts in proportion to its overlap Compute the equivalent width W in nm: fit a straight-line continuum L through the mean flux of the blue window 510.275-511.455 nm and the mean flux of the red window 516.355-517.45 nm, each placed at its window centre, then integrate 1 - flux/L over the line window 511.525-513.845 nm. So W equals -0.283 nm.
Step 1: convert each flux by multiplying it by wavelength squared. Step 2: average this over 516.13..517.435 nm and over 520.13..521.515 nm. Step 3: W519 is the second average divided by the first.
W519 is 1.11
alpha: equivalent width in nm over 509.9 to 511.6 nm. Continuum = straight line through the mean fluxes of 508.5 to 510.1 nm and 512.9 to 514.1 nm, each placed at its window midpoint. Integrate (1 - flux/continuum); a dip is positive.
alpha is 0.03 nm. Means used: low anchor 11.2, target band 11.3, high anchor 12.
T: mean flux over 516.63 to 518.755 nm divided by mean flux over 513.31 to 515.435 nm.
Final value 0.9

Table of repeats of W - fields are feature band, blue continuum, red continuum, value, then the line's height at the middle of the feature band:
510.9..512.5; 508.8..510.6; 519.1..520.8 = -0.04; 11.4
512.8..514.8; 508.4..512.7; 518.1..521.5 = -0.09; 11.5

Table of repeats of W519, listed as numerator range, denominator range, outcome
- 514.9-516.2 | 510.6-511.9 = 1.10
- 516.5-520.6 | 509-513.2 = 1.00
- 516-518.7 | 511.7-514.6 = 0.92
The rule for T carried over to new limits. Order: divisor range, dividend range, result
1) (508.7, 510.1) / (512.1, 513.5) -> 1.10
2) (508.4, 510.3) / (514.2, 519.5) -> 1.02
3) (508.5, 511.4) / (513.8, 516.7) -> 1.05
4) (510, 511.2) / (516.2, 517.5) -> 0.90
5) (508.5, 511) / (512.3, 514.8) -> 1.06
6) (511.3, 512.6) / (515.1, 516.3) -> 0.99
